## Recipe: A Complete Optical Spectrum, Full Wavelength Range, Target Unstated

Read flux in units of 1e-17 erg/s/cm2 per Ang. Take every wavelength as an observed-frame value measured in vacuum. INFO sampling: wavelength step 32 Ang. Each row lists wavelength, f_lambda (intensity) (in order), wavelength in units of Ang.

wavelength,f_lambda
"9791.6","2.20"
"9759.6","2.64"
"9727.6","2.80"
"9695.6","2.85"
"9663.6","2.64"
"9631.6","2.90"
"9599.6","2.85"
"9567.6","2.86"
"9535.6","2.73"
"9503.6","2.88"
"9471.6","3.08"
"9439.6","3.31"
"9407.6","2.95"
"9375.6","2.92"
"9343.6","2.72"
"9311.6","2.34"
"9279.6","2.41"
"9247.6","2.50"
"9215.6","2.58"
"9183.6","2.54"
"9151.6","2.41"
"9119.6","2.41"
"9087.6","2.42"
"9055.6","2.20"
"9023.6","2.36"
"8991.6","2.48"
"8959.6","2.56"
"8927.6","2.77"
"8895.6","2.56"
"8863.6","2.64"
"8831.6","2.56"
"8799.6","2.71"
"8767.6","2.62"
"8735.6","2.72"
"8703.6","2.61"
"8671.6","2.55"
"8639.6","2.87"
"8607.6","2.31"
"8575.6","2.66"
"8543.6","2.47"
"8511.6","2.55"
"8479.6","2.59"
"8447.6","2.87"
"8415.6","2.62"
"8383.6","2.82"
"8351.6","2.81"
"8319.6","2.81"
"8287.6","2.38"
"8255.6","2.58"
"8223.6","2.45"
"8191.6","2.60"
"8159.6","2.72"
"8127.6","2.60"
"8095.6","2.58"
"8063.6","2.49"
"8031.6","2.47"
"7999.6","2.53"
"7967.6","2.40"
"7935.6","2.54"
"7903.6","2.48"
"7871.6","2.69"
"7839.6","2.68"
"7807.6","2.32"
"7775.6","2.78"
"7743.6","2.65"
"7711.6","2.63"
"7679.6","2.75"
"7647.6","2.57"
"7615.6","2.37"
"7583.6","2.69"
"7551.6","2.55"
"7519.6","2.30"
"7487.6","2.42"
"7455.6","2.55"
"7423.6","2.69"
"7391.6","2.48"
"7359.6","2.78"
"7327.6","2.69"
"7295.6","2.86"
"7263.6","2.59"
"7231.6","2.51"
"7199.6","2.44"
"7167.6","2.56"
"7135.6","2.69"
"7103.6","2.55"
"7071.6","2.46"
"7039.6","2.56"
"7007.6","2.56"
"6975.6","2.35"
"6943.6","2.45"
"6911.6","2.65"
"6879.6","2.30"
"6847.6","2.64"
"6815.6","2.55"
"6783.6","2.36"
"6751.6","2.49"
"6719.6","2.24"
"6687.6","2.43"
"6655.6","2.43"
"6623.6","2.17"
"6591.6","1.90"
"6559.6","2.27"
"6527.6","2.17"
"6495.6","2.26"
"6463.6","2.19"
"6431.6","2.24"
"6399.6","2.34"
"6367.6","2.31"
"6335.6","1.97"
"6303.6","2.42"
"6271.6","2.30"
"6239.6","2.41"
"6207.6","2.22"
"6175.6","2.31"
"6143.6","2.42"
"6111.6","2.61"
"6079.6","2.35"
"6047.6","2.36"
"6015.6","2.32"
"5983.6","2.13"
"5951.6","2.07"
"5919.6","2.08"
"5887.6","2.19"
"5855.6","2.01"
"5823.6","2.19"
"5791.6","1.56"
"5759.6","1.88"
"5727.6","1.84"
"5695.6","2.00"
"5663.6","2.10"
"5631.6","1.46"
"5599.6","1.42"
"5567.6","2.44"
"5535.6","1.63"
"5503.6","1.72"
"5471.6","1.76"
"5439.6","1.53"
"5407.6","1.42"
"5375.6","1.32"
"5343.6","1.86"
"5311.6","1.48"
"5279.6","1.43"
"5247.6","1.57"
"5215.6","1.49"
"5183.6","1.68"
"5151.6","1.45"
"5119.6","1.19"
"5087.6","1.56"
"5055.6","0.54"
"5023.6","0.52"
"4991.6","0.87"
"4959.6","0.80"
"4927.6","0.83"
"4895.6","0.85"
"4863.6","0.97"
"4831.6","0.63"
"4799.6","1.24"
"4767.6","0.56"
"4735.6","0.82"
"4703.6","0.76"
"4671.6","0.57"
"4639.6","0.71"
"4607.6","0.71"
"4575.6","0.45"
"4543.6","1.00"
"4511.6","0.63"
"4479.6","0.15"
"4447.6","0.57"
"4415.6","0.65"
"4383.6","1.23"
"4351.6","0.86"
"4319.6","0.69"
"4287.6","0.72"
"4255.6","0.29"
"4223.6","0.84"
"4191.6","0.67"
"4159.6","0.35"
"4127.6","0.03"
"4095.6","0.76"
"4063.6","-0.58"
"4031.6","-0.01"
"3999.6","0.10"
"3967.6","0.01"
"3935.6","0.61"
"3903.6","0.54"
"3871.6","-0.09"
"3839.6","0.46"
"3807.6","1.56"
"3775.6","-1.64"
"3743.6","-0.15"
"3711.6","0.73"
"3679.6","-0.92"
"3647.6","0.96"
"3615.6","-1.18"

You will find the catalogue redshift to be 0.27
